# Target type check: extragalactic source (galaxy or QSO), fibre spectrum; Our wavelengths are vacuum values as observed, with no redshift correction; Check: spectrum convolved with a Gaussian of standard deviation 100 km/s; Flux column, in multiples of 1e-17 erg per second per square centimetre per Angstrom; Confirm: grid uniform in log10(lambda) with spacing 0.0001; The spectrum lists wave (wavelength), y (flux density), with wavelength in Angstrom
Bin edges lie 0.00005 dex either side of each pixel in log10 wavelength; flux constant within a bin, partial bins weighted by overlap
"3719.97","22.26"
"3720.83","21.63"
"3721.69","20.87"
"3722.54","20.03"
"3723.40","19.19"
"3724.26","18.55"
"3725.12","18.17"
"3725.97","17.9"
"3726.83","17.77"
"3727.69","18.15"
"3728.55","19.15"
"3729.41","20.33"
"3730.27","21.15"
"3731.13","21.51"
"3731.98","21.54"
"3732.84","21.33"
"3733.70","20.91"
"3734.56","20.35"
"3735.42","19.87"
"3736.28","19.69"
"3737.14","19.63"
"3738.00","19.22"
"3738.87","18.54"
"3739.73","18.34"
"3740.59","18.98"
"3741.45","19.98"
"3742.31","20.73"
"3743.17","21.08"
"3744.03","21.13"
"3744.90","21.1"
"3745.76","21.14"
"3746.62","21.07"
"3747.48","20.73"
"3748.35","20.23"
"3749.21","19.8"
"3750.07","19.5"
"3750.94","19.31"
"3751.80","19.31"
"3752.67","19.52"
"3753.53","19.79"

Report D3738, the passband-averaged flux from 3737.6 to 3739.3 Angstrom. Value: 18.8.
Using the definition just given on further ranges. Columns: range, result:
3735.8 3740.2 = 19.1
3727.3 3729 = 18.6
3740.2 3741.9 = 19.5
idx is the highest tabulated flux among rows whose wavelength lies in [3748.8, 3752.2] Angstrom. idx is 19.8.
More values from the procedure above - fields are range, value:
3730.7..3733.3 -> 21.54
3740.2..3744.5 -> 21.13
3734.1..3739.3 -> 20.35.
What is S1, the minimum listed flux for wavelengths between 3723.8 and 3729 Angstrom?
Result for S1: 17.77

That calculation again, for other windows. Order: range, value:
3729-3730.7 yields 20.33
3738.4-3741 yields 18.34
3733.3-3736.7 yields 19.69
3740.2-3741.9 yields 18.98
